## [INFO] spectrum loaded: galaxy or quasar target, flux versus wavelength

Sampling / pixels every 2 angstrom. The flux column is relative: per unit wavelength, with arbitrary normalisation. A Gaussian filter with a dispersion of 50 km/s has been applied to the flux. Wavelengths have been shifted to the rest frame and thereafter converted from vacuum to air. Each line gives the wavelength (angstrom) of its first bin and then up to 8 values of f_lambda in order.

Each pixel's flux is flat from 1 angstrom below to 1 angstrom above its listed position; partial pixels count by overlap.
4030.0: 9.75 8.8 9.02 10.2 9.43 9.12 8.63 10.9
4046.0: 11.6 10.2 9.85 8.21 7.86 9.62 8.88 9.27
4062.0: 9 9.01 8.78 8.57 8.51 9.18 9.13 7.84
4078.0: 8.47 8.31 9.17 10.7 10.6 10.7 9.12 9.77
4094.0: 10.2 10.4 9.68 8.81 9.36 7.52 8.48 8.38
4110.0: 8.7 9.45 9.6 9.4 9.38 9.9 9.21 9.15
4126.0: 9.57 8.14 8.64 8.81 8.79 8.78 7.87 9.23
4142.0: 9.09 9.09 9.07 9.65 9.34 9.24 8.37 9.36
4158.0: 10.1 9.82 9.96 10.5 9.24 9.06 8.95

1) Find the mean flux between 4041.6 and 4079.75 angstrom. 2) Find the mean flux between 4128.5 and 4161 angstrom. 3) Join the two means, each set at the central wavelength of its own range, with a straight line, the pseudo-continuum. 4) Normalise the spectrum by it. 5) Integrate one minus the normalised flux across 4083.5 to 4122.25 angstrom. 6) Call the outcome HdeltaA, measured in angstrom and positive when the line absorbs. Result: -1.55 angstrom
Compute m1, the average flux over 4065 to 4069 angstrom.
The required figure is 8.68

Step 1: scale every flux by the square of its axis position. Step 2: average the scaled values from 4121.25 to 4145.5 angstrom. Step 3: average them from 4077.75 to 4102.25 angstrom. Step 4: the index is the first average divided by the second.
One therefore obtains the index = 0.94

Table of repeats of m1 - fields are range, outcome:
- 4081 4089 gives 10.3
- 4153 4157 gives 8.86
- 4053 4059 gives 8.79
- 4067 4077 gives 8.65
